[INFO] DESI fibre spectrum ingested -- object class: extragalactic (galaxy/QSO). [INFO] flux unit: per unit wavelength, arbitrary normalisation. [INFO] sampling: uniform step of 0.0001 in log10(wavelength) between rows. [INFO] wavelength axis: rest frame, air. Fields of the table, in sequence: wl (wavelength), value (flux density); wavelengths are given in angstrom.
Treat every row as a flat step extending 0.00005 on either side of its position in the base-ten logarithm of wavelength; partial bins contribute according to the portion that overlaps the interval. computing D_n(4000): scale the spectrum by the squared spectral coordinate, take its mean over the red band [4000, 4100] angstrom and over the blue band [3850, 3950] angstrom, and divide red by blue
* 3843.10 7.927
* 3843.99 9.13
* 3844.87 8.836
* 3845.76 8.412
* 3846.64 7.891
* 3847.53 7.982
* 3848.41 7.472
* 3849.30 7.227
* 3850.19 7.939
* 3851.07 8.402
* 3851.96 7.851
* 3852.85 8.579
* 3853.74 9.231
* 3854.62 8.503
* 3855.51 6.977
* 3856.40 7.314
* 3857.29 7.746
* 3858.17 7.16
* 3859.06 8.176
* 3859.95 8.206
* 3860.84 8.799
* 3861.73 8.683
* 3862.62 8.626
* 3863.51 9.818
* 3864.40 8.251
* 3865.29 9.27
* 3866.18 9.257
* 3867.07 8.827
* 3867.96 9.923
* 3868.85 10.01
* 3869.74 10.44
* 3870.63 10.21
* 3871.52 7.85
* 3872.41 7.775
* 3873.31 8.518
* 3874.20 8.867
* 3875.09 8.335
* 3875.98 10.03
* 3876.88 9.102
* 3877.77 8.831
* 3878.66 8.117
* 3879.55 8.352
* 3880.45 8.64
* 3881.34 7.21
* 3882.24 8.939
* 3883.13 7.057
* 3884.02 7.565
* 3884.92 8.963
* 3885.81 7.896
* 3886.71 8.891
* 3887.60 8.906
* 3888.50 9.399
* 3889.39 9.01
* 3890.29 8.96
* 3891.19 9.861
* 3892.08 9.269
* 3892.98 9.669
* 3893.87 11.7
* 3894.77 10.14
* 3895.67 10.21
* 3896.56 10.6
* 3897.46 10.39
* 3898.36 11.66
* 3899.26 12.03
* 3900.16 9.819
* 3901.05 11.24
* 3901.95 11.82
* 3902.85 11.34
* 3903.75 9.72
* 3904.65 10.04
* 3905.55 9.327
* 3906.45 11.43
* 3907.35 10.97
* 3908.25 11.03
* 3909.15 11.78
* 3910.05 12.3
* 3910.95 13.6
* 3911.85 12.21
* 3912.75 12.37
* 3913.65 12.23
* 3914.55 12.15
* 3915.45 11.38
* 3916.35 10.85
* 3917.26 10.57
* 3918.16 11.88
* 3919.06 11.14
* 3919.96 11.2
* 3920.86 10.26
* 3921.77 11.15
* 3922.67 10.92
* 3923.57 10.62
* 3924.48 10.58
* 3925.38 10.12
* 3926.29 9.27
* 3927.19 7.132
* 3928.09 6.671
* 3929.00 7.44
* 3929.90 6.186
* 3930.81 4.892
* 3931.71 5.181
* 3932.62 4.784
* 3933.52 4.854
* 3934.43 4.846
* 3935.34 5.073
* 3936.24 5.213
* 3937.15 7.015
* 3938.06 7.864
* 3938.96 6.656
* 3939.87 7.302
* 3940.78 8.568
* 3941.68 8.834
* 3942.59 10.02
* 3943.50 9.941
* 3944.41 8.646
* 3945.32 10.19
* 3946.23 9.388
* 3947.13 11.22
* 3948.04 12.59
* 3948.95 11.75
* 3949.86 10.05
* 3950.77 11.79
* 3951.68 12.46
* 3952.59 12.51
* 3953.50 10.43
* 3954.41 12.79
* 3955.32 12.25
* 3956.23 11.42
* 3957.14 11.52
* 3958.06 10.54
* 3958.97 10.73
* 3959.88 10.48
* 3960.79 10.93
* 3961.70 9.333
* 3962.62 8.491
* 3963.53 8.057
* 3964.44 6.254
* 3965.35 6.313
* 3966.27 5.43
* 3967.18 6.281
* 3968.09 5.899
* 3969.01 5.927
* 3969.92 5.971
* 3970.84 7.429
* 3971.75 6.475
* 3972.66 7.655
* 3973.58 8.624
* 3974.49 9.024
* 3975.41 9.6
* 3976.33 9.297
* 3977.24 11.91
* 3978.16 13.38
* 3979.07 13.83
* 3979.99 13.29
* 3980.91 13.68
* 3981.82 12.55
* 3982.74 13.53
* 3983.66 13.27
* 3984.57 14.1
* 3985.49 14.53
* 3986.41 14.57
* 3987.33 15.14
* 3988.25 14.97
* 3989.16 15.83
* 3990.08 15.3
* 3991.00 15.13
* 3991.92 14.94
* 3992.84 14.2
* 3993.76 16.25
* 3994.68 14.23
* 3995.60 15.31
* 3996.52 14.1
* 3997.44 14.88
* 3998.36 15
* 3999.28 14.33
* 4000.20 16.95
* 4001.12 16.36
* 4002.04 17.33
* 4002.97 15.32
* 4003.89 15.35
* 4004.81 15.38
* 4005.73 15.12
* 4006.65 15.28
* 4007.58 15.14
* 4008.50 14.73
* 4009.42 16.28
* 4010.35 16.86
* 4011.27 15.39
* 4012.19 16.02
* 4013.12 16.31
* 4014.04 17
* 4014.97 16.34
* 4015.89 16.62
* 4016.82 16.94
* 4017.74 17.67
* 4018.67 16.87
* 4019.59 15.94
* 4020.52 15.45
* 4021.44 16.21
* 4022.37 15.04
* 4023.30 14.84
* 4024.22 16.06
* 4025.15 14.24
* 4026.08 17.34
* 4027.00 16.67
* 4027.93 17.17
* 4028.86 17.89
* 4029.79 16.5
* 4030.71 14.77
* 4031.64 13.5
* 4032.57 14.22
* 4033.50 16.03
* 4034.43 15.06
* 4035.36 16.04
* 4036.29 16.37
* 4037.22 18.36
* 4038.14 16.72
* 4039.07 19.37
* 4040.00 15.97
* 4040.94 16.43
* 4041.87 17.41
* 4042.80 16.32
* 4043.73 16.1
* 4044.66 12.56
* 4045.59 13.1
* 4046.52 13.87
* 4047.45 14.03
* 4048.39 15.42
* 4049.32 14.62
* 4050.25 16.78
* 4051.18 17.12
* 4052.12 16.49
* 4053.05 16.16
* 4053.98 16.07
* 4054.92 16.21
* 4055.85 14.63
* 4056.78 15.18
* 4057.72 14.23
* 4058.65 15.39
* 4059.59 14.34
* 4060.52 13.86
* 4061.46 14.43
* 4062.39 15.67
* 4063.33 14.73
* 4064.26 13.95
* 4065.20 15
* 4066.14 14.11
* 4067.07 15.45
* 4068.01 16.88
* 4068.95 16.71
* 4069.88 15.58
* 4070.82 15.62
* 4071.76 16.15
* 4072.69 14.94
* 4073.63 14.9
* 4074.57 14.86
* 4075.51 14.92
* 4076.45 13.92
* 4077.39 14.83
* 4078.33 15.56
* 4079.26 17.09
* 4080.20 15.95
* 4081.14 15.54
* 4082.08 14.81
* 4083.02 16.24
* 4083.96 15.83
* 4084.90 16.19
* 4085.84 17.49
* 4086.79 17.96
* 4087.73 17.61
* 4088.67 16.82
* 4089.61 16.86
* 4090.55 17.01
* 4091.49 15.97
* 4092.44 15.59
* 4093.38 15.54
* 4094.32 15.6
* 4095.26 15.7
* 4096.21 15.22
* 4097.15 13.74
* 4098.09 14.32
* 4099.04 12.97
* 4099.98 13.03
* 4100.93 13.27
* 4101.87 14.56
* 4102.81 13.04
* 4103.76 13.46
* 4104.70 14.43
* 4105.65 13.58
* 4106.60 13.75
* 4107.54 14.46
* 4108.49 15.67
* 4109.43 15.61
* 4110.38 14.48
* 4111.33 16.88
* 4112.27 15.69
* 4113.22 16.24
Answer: 1.8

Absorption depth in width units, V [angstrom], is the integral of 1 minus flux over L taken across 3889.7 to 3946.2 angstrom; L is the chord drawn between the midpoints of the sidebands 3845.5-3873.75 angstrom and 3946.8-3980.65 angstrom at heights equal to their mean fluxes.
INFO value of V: -2.5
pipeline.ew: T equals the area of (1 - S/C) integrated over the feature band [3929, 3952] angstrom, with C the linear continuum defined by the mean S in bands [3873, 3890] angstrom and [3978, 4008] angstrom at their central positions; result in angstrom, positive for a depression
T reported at 7.3 angstrom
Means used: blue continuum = 8.56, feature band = 8.18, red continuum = 14.8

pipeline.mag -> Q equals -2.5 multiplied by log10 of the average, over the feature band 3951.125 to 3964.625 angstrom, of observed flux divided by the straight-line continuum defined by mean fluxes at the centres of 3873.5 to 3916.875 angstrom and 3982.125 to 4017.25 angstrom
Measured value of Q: 0.24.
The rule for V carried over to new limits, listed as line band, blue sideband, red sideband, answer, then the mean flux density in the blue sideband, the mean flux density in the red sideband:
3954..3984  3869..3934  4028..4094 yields 6.1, 9.64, 15.7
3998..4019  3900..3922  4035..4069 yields -2.6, 11.3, 15.6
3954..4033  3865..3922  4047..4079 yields -0.9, 10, 15.3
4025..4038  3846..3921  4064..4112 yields -2.2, 9.55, 15.3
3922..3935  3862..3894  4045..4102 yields 3.8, 8.93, 15.4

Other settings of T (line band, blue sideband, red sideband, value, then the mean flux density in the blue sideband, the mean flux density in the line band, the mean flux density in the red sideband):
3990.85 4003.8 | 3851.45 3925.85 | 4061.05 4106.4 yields -2.5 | 9.75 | 15.3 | 15.3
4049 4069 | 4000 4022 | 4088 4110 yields 0.1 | 16.1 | 15.3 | 14.8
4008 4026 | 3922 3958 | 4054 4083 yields -4.8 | 8.98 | 16.1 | 15.2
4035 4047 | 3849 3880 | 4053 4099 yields -1.4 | 8.61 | 16.1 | 15.5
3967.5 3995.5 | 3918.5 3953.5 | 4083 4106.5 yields -3.4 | 8.83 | 12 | 15.2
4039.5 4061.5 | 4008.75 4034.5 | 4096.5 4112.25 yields 0.2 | 16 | 15.3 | 14.3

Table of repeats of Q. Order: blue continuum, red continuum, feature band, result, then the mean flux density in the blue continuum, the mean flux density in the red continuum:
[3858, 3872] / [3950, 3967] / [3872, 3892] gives 0.07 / 9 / 10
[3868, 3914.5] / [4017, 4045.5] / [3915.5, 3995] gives 0.26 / 9.92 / 16.1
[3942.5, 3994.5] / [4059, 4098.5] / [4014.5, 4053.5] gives -0.17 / 11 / 15.6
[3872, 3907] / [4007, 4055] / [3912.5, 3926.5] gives -0.02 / 9.48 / 16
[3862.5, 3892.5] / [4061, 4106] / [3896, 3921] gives -0.15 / 8.85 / 15.3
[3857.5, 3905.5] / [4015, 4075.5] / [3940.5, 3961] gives 0.11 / 9.29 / 15.7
